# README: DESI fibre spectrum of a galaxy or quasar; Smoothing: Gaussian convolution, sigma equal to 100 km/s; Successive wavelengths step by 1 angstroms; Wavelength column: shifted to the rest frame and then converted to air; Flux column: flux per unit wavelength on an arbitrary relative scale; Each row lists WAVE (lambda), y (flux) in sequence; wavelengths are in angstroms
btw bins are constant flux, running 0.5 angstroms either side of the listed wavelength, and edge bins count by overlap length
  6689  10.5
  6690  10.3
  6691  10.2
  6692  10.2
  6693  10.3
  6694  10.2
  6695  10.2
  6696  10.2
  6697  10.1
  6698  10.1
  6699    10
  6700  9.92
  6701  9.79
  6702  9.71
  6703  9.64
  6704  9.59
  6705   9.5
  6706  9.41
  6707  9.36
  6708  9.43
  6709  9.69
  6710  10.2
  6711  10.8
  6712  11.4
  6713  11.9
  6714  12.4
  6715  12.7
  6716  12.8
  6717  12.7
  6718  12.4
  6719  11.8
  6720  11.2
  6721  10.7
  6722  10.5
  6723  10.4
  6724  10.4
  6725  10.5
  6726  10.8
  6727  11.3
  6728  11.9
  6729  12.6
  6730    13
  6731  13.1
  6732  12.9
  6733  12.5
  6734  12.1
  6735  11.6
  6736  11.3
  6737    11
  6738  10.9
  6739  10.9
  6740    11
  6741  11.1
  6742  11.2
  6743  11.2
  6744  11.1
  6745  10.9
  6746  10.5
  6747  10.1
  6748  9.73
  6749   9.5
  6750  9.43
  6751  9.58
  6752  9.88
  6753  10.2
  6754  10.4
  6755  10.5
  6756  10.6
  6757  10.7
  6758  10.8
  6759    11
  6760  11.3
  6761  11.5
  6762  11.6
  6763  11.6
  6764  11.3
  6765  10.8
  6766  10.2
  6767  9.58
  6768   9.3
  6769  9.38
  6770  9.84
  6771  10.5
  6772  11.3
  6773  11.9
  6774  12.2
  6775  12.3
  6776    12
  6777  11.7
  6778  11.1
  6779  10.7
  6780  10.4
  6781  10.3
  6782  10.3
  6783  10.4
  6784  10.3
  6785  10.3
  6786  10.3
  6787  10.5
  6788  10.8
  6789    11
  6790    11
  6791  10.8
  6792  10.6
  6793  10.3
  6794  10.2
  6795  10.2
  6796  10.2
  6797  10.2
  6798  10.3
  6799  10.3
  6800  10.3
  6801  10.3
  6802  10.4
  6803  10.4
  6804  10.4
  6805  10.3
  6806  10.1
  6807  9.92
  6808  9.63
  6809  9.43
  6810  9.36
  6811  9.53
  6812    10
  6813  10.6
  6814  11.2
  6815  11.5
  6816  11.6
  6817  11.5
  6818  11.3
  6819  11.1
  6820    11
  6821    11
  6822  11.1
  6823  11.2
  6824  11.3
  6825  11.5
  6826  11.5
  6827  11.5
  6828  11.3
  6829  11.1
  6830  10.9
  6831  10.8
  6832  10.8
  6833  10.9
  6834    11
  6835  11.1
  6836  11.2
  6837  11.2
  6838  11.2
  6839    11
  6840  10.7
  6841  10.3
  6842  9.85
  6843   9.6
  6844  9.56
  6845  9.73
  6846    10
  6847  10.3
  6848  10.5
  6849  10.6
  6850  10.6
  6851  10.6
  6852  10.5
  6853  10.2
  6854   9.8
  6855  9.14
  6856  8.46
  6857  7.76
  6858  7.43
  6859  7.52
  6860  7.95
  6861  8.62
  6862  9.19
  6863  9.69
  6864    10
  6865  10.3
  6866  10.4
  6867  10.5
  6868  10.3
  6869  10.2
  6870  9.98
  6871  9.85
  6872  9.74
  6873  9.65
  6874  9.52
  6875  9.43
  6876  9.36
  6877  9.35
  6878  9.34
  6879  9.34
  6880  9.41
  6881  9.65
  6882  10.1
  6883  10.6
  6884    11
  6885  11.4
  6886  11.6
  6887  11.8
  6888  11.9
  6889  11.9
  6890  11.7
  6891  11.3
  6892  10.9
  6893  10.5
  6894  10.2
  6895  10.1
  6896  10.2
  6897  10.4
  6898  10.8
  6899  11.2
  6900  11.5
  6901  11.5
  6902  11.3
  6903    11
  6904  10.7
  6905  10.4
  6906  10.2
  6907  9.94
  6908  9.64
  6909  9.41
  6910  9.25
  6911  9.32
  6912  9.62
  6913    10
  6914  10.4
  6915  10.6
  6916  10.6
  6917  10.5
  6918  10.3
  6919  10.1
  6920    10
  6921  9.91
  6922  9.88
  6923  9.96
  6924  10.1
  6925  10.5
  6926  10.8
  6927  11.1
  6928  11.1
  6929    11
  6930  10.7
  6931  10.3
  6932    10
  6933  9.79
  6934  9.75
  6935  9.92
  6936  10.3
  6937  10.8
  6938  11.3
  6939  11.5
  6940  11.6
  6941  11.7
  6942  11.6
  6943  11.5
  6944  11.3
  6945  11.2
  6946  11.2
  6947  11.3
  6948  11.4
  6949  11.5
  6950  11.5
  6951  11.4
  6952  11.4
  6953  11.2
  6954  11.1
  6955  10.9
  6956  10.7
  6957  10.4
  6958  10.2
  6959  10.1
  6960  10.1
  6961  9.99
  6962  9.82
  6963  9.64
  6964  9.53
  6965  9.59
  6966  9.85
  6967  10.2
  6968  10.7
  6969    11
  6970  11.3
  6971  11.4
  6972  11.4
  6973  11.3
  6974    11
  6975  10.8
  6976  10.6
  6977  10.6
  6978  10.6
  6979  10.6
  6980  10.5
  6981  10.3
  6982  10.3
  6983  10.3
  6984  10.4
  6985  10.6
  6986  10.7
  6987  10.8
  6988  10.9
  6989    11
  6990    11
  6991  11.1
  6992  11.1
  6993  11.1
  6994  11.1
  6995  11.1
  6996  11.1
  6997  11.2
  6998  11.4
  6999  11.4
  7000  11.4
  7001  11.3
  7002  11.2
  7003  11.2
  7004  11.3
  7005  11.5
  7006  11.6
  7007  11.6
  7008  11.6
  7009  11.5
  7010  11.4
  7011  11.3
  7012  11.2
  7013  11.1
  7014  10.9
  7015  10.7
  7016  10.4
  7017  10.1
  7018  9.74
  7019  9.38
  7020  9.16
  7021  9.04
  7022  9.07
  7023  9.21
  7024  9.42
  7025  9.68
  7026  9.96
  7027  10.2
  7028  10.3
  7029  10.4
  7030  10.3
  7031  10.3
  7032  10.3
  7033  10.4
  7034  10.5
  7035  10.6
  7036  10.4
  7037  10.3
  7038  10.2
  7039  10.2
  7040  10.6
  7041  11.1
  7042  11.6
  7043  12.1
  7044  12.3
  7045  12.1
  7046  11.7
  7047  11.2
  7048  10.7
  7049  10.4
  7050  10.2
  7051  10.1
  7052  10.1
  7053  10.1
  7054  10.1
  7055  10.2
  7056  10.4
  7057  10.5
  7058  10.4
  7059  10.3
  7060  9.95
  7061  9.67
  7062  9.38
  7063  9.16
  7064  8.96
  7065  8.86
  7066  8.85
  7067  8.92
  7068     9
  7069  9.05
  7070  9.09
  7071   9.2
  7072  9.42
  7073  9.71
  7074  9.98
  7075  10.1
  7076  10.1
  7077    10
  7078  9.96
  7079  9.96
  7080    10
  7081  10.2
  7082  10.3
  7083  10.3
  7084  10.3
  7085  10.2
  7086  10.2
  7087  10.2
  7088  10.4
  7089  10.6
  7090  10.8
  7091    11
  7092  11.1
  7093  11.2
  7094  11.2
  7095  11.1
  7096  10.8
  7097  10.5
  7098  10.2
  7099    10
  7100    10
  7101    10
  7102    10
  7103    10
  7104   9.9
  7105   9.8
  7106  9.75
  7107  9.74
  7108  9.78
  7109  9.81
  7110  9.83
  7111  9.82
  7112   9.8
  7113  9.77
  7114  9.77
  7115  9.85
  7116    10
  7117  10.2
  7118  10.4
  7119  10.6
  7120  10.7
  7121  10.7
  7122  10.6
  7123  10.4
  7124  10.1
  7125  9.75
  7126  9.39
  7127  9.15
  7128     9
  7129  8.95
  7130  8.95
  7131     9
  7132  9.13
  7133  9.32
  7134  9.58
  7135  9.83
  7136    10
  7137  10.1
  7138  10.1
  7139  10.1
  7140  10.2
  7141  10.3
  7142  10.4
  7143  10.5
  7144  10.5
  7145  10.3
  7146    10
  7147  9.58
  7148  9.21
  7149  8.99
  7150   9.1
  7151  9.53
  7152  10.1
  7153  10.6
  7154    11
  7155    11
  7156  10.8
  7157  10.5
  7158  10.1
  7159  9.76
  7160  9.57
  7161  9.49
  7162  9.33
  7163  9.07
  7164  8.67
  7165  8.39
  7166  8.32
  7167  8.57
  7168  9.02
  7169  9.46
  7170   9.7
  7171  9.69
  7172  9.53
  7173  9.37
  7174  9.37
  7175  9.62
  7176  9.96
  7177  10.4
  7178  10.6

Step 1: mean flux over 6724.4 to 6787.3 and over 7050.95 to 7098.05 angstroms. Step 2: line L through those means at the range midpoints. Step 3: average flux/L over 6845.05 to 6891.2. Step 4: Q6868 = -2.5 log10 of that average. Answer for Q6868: 0.07 mag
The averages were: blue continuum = 10.9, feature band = 9.96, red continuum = 10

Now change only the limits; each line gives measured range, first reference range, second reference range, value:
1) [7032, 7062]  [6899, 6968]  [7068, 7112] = -0.04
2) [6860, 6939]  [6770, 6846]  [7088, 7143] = 0.02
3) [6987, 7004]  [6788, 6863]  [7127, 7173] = -0.12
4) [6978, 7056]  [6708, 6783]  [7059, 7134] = -0.05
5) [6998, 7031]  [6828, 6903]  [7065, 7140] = -0.05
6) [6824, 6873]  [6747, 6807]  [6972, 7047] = 0.05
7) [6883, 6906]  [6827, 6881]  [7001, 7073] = -0.10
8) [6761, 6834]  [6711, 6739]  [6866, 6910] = 0.04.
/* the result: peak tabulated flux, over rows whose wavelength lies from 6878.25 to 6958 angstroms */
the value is 11.9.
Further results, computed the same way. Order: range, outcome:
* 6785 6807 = 11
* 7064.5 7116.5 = 11.2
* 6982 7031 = 11.6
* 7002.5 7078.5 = 12.3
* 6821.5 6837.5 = 11.5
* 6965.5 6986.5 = 11.4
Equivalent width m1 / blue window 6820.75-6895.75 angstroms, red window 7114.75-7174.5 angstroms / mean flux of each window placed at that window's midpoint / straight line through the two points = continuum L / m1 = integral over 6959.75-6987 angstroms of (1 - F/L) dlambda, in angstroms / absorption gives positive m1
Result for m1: -1.1 angstroms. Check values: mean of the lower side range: 10.3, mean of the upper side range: 9.76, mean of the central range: 10.5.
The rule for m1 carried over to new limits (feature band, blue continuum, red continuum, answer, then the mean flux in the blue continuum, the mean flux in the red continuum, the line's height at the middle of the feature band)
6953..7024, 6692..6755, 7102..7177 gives -3.6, 10.8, 9.78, 10.2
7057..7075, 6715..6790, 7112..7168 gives 1.0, 11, 9.8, 10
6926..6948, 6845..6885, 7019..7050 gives -2.0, 9.69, 10.4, 10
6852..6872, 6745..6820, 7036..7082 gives 2.0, 10.6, 10.1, 10.4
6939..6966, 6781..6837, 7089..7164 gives -1.2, 10.7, 10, 10.4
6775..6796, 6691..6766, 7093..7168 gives 0.1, 10.9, 9.89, 10.7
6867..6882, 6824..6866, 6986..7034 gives 0.8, 10.2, 10.7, 10.3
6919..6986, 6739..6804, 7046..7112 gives -2.5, 10.6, 10.1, 10.3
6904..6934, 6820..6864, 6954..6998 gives 0.8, 10.2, 10.6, 10.5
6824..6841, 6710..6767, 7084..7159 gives -0.3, 11.2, 10.1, 10.9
